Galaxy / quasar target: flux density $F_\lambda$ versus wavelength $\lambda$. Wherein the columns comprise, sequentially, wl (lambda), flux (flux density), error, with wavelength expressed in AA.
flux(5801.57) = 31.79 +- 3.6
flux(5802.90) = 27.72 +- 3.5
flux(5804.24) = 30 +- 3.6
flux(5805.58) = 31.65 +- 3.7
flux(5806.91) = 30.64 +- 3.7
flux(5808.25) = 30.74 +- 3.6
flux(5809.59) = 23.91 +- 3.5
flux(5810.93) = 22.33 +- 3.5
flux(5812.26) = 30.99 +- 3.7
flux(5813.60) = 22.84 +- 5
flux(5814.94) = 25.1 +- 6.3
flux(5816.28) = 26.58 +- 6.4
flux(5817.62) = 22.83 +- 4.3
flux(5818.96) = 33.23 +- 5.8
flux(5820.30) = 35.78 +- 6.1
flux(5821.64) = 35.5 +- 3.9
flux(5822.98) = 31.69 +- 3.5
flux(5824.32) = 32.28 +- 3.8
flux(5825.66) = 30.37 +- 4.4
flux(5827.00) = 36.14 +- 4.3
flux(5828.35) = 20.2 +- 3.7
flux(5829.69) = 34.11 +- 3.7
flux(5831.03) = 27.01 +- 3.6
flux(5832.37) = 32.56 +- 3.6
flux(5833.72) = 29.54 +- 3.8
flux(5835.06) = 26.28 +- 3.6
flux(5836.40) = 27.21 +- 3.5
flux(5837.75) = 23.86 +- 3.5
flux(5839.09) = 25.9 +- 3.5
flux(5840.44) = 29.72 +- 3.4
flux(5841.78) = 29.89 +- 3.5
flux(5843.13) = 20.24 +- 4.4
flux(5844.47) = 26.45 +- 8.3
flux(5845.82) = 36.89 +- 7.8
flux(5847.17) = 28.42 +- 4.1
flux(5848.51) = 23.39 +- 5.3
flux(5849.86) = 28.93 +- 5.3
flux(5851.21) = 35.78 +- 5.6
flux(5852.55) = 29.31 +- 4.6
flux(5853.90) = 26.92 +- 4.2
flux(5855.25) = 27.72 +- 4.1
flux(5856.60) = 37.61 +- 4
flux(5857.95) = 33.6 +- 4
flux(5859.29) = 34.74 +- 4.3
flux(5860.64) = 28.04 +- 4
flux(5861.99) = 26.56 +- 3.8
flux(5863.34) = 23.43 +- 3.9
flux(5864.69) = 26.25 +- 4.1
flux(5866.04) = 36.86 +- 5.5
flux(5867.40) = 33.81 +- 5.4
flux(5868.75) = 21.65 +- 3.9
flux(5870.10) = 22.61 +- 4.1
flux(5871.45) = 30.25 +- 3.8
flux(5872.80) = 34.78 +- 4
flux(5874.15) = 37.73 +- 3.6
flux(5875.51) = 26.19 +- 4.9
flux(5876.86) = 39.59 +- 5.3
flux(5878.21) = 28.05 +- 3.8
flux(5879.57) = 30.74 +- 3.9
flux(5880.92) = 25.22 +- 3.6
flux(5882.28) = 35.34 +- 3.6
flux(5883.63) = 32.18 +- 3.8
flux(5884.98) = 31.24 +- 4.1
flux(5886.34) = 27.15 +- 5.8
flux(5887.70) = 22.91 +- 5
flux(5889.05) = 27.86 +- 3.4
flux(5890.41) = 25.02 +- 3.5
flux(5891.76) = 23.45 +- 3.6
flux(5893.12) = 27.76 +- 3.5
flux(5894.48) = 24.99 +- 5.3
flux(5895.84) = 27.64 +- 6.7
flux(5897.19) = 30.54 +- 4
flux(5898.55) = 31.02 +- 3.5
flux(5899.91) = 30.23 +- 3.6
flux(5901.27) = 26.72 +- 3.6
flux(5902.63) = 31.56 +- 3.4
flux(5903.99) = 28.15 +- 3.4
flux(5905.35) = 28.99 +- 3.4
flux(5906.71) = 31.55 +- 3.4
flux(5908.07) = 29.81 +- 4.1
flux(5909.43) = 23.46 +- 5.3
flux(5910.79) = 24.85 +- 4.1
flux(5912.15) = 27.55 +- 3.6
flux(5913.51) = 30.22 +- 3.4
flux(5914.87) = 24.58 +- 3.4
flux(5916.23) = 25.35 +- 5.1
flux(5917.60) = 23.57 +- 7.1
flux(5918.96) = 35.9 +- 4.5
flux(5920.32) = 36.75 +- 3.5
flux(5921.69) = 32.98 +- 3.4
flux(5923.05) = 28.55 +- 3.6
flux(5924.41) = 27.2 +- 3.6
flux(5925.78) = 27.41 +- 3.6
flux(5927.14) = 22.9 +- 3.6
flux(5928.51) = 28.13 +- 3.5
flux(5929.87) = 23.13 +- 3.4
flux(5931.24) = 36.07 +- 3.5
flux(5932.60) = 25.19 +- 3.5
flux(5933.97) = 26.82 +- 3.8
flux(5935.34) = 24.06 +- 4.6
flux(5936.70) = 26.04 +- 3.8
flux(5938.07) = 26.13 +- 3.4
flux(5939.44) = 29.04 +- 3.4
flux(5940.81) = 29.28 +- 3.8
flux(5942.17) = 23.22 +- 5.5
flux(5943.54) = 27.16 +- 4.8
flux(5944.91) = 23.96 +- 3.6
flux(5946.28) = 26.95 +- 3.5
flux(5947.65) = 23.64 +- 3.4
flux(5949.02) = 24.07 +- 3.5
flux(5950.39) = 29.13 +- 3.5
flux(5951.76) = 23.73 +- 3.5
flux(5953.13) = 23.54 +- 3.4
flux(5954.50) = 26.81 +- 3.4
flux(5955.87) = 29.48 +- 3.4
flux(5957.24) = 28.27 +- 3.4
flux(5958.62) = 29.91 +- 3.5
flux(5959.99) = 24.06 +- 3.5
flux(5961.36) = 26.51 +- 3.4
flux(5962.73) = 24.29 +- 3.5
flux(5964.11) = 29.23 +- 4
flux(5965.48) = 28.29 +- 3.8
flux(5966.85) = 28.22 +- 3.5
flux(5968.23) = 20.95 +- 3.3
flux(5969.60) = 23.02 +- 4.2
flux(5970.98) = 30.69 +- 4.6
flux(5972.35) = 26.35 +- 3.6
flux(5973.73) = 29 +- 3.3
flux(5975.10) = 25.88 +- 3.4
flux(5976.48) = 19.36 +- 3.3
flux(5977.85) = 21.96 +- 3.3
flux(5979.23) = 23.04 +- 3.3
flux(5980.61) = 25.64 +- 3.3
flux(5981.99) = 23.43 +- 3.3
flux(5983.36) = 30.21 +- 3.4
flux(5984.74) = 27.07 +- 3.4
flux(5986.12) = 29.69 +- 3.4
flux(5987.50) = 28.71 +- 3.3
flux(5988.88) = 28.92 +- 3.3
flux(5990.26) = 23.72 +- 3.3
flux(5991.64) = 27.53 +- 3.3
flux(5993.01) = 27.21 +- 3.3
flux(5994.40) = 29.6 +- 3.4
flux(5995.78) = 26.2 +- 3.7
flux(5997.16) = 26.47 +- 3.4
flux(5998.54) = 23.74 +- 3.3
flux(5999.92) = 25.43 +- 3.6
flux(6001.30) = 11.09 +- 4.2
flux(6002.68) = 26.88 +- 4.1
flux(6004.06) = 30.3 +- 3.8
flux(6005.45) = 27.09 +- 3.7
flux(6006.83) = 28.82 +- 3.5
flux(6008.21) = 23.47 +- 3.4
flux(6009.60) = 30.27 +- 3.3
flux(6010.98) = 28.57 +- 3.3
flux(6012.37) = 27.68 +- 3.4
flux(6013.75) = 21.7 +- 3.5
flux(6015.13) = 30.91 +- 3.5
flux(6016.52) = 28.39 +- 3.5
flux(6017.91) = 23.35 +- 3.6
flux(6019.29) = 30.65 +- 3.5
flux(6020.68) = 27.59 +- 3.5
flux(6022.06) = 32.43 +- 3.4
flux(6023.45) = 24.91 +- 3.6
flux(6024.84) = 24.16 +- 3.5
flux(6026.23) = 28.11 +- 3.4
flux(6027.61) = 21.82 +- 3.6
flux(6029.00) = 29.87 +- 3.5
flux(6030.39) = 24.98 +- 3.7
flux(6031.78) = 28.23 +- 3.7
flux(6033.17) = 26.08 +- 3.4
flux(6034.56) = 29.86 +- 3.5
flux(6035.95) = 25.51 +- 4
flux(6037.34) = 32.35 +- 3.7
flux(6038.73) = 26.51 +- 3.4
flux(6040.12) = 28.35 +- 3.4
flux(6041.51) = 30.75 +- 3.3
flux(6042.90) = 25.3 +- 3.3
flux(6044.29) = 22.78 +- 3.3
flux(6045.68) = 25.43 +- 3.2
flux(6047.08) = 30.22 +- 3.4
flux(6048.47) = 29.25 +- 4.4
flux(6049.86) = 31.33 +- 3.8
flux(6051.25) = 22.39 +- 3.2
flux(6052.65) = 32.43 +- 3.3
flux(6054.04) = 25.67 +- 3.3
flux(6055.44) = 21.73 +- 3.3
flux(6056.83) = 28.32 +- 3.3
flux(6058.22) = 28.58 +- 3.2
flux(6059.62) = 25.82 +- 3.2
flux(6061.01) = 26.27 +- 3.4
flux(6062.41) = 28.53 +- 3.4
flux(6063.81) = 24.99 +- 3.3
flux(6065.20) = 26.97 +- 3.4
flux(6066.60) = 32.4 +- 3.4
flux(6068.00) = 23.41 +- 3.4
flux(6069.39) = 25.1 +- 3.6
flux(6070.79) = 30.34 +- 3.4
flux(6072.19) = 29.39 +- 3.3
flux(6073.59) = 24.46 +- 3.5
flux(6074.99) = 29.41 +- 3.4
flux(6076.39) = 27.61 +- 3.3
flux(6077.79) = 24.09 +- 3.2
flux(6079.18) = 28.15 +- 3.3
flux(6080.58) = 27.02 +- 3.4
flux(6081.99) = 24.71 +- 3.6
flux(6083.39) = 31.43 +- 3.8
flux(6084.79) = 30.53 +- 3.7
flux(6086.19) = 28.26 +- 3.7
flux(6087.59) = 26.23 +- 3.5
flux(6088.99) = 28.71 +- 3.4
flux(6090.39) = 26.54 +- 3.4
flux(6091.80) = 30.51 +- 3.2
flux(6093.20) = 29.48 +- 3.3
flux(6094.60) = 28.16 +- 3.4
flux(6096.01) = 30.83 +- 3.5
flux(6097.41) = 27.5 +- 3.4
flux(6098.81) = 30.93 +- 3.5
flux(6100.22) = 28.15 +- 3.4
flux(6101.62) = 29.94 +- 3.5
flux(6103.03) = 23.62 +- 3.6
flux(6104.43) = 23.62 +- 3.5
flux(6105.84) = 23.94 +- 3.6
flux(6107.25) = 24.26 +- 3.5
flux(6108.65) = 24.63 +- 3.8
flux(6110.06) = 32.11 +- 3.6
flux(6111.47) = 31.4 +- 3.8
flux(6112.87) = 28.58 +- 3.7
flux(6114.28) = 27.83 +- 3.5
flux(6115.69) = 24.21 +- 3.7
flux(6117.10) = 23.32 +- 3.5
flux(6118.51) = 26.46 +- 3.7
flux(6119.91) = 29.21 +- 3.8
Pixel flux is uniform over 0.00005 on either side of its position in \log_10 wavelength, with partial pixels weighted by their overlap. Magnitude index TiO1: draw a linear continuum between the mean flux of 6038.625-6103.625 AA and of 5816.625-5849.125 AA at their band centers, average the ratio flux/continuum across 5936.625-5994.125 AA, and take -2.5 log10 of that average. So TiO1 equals 0.08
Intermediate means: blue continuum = 29.1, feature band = 26.3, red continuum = 27.6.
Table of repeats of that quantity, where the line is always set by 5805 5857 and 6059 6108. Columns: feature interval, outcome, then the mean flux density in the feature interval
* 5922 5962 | 0.07 mag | 26.6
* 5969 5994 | 0.07 mag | 26.2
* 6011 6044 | 0.02 mag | 27.3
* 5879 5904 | 0.01 mag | 28.4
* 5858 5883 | -0.06 mag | 30.2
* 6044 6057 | 0.03 mag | 27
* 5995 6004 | 0.17 mag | 23.9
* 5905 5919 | 0.04 mag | 27.4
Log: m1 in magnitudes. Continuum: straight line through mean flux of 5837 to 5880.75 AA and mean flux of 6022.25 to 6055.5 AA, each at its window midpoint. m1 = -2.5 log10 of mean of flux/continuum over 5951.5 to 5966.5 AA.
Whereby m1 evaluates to 0.05 mag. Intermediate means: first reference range 29.5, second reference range 27.2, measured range 26.9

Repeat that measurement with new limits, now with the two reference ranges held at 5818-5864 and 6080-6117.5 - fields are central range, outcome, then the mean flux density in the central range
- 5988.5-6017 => 0.08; 26.3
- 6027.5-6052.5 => 0.02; 27.5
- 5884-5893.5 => 0.10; 26.6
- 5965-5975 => 0.08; 26.6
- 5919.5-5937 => 0.03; 28.2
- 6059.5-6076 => 0.02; 27.3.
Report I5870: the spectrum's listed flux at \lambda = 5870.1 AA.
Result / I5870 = 22.61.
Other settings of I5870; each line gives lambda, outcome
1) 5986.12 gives 29.69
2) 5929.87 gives 23.13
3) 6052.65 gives 32.43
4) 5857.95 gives 33.6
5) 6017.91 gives 23.35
